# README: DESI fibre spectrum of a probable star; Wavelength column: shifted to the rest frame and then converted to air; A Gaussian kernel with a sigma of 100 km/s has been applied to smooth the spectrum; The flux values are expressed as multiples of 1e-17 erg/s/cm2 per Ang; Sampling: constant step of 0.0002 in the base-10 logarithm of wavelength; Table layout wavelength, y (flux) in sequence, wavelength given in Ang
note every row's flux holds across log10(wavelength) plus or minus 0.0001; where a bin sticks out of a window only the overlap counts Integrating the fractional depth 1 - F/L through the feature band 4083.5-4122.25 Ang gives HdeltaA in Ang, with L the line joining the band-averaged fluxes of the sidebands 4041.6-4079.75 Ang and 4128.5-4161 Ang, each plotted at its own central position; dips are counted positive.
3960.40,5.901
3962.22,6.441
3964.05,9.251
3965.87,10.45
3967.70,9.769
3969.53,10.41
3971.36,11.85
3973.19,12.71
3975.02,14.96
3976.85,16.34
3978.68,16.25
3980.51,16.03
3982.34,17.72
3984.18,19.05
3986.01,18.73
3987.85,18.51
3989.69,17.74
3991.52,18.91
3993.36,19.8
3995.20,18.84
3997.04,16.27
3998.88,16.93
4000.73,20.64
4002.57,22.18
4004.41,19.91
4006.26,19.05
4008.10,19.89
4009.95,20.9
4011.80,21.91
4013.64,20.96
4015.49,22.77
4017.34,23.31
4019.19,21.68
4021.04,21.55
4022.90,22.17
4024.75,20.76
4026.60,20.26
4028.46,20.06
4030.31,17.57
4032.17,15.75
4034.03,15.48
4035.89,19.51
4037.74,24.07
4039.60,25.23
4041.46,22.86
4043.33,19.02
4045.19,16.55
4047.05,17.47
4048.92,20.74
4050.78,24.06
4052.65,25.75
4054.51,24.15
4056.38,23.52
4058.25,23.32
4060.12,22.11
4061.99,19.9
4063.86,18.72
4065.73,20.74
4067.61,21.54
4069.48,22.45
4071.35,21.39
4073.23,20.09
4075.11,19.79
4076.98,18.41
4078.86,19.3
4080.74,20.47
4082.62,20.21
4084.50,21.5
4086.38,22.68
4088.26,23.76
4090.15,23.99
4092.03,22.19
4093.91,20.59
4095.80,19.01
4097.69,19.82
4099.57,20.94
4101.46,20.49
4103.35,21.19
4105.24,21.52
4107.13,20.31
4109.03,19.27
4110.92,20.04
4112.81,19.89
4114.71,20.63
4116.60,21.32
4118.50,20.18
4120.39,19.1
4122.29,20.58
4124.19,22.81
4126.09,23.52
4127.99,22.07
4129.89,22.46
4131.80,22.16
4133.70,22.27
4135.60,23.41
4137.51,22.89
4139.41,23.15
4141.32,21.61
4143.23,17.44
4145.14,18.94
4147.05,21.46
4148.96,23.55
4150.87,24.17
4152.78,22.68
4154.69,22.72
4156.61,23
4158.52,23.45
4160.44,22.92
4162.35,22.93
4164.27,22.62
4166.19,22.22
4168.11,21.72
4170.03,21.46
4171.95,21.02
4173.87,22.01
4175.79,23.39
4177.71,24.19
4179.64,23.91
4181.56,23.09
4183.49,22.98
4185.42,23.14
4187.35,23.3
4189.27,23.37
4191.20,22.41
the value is 1.3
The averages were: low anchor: 21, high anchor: 22.2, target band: 20.9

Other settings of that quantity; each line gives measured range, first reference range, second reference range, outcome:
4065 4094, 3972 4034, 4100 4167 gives -0.9 Ang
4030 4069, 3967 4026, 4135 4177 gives -2.4 Ang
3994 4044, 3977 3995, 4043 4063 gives -1.5 Ang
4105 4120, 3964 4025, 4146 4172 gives 0.7 Ang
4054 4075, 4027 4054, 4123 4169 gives -0.7 Ang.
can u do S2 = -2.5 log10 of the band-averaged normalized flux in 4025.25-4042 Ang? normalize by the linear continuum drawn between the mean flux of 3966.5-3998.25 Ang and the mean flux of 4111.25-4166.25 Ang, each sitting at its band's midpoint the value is -0.12 mag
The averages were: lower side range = 16.1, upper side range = 21.9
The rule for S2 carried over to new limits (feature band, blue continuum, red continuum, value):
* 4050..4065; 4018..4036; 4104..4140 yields -0.13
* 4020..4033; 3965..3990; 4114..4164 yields -0.16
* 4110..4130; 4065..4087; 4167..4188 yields 0.02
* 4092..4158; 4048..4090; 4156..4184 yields 0.04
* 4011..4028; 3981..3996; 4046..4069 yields -0.08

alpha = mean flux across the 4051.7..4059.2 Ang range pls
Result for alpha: 24.2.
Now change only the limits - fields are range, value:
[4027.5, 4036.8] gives 17.7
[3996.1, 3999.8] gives 16.6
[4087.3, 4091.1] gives 23.9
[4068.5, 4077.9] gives 20.4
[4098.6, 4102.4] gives 20.7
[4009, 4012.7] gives 21.4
